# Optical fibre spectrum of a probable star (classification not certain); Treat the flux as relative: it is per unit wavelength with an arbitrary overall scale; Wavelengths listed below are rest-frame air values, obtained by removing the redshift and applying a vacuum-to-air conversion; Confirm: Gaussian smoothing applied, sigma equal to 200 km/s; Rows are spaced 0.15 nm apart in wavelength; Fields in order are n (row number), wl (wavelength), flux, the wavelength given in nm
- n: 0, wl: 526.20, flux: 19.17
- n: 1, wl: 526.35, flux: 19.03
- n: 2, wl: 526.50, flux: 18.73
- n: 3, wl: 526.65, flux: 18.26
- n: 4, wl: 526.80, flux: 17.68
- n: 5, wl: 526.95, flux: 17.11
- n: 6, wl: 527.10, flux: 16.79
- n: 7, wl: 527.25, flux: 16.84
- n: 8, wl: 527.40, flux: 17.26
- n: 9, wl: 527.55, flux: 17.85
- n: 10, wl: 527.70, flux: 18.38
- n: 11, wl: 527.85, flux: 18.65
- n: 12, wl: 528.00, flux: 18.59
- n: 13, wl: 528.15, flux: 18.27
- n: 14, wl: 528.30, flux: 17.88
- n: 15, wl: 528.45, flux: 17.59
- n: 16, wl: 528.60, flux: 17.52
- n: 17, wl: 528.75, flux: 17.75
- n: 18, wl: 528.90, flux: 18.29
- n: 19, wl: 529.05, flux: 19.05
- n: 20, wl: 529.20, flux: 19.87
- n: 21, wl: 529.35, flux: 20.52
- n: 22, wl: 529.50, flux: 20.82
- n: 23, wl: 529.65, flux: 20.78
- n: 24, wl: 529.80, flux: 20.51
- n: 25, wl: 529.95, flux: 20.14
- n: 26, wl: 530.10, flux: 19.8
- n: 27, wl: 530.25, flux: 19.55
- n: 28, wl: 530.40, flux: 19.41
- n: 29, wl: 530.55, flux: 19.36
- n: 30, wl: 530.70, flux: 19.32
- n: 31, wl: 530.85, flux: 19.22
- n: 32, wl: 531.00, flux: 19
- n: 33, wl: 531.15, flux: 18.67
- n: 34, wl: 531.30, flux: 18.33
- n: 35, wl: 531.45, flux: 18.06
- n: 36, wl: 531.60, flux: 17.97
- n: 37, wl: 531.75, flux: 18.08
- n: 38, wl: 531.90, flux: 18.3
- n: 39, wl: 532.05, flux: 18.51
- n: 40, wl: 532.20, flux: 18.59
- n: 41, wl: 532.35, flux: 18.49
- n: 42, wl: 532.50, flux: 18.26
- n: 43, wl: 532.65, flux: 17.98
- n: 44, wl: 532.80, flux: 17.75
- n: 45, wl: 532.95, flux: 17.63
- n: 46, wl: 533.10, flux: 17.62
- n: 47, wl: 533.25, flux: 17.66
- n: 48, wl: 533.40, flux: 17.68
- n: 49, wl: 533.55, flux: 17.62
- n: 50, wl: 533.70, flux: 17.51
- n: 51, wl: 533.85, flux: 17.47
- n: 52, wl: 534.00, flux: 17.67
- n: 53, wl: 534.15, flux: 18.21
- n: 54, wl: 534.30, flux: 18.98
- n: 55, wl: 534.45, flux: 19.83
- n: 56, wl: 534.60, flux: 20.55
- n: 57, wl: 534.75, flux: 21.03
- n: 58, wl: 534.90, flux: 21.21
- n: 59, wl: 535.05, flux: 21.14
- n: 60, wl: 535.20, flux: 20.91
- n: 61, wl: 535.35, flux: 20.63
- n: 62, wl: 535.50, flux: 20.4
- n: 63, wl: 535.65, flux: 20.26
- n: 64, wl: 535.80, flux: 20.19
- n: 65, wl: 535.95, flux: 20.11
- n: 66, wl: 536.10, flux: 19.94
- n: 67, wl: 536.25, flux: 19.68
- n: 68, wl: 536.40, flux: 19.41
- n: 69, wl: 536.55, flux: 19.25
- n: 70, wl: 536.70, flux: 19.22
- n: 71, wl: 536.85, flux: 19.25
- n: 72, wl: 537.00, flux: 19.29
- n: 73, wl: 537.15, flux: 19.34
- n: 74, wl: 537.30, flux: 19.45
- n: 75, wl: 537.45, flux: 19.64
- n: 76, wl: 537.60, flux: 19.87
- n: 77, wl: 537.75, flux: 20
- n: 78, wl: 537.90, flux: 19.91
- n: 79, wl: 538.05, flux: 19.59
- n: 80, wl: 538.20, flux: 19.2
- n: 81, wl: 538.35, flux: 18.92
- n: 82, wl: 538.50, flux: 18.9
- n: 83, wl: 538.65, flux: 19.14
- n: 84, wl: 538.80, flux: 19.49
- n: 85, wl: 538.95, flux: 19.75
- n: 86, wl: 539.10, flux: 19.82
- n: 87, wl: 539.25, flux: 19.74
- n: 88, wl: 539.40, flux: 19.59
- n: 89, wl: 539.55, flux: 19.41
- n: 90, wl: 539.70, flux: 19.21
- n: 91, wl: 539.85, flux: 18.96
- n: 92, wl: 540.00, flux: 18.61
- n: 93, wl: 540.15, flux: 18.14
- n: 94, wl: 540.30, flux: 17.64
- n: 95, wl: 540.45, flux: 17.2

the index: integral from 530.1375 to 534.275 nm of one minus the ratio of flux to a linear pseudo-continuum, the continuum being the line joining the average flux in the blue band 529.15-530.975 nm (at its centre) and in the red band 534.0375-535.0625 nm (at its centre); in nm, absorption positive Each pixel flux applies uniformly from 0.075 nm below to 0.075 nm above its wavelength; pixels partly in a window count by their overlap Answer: 0.339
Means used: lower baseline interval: 19.9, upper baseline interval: 20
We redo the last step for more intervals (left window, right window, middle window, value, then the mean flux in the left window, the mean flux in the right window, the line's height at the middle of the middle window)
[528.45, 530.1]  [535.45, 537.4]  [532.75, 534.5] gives 0.15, 19.4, 19.7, 19.6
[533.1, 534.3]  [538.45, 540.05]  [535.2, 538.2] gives -0.19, 17.8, 19.3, 18.6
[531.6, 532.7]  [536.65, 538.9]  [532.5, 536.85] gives -0.09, 18.3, 19.4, 18.8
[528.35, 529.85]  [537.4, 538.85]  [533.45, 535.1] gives 0.02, 19.2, 19.5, 19.4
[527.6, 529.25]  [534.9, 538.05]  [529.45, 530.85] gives -0.09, 18.3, 19.9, 18.7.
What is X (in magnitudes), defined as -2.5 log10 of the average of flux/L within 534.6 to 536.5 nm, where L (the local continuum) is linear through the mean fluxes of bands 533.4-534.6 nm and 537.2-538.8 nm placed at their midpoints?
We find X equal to -0.09 mag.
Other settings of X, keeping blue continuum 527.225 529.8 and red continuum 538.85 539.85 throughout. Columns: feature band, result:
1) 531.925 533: 0.05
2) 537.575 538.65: 0.00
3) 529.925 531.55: -0.02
